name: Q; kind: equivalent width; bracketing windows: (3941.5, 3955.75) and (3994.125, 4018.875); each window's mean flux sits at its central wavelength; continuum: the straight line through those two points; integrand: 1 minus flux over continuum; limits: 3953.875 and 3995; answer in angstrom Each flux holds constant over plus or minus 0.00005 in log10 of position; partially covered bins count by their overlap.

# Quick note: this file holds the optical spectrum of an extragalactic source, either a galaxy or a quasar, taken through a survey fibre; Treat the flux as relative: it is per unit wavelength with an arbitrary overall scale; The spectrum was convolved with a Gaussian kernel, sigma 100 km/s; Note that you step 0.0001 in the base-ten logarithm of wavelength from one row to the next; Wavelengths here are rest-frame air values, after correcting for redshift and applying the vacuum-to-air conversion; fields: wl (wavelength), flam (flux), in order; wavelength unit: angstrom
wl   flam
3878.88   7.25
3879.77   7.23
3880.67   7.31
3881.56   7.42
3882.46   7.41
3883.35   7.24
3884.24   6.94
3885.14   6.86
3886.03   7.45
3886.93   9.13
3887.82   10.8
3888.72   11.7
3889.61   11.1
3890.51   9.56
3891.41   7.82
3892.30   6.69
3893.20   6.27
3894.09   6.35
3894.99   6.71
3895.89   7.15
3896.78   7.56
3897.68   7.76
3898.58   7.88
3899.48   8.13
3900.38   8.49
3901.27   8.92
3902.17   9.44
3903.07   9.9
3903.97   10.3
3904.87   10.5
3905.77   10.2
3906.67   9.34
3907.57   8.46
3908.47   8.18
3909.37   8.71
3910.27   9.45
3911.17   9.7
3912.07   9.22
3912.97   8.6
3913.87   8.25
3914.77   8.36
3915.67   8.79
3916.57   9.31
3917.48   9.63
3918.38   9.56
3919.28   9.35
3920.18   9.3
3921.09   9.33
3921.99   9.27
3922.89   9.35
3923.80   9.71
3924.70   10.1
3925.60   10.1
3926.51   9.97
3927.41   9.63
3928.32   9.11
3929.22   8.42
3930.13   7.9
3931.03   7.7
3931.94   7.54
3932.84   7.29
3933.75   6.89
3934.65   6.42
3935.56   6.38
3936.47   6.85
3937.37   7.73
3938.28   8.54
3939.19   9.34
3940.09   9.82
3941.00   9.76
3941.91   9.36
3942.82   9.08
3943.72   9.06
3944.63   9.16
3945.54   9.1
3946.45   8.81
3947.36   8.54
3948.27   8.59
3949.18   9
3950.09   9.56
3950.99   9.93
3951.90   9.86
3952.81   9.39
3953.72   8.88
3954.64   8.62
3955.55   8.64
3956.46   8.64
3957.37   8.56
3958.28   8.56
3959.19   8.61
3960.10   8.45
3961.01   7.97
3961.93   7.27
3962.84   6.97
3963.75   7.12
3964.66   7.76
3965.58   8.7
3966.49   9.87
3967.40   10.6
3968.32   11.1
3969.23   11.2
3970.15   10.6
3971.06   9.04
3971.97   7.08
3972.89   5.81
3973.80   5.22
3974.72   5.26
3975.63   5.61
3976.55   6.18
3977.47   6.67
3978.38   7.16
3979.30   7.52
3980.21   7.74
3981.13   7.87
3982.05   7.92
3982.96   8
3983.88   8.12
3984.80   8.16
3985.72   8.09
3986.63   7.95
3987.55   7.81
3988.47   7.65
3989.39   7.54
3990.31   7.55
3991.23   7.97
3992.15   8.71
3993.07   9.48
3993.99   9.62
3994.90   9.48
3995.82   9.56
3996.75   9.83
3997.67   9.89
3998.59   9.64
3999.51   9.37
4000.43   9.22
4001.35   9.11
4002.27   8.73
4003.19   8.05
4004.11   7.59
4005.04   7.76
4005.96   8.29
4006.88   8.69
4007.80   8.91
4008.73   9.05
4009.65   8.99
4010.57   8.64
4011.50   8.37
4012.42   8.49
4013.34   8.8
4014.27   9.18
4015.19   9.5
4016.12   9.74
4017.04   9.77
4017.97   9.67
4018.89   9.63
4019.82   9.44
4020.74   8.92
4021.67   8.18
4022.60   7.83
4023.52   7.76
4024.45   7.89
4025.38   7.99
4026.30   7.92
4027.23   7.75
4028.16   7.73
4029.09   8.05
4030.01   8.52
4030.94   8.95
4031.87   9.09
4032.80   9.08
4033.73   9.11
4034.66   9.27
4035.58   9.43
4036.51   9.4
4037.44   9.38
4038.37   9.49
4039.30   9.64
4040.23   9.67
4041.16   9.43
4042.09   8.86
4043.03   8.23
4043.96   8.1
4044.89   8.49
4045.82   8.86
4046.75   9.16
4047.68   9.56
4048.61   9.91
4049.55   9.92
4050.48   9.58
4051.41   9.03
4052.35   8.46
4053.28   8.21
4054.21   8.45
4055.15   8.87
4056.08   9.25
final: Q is 4.45 angstrom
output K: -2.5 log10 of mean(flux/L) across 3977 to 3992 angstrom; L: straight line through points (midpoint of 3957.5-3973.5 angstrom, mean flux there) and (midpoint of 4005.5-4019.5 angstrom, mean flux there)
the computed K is 0.14 mag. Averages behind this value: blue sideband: 8.6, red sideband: 9.05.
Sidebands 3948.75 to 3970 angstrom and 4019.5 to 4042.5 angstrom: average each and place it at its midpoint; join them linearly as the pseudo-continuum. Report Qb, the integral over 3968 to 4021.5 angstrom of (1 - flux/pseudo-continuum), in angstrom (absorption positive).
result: 2.4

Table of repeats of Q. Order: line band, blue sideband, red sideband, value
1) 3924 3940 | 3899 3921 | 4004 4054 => 1.45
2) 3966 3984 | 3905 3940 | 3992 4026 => 1.88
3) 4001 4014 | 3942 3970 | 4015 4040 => 0.50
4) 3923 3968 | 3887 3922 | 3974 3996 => -1.94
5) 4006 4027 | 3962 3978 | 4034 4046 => -0.16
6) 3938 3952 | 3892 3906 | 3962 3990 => -2.08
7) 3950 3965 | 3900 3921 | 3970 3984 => -1.42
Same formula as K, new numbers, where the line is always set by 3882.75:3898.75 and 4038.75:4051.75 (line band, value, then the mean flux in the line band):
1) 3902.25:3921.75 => -0.13 mag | 9.26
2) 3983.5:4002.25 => 0.01 mag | 8.74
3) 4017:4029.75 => 0.07 mag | 8.42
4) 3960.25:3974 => 0.02 mag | 8.48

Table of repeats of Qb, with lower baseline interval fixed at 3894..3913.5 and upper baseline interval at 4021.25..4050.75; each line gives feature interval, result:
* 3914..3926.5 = -0.9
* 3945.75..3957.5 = -0.4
